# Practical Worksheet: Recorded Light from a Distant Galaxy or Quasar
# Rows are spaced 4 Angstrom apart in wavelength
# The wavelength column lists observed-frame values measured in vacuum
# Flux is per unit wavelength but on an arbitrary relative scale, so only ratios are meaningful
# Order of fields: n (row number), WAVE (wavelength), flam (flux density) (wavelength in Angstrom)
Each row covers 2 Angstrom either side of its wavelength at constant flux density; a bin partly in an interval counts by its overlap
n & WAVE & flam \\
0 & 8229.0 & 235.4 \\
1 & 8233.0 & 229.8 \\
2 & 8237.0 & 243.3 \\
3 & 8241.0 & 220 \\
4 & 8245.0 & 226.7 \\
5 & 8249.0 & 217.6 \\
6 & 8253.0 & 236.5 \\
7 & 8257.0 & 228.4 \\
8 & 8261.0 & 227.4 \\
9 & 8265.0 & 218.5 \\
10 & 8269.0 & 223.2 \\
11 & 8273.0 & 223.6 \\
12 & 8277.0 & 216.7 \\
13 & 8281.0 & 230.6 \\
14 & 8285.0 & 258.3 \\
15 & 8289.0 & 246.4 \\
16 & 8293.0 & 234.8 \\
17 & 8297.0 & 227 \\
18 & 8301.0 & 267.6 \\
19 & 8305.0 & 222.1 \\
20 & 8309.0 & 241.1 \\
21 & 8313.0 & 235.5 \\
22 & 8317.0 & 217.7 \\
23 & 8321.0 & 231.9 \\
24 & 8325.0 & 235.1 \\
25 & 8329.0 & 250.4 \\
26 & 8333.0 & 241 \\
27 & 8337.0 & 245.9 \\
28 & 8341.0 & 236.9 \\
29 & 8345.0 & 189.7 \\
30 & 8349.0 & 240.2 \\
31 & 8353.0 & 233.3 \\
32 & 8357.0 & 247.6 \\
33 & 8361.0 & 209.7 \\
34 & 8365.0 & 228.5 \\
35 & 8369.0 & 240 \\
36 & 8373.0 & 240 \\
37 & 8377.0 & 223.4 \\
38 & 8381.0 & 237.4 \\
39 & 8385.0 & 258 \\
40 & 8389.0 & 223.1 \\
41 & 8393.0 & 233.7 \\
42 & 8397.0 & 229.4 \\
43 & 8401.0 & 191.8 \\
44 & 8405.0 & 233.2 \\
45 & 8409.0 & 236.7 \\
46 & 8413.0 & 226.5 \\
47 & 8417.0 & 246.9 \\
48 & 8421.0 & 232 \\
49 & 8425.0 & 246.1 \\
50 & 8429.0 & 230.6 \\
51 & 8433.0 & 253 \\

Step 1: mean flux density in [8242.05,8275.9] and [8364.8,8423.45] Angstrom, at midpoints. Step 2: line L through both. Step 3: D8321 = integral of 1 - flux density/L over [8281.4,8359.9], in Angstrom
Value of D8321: -2.86 Angstrom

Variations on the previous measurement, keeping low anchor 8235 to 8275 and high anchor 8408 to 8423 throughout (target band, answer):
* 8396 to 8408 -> 0.8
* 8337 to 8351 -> 0.4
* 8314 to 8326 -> 0.1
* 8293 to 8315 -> -0.9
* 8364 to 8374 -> -0.2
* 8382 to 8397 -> -0.2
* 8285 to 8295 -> -0.7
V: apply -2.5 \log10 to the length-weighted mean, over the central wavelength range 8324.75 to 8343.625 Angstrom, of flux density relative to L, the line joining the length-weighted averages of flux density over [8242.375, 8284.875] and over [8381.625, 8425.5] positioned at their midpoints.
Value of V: -0.05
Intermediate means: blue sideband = 226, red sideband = 232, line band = 241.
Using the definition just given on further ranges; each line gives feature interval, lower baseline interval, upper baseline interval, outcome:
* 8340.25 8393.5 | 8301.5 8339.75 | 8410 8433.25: 0.03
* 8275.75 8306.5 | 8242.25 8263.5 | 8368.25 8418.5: -0.05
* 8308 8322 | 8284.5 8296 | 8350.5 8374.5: 0.04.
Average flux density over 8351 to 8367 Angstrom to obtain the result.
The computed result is 230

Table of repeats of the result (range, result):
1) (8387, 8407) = 222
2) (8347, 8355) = 237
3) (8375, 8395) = 235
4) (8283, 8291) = 252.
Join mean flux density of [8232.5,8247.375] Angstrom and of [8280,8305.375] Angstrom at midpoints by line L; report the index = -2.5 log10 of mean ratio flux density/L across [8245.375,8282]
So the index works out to 0.05 mag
